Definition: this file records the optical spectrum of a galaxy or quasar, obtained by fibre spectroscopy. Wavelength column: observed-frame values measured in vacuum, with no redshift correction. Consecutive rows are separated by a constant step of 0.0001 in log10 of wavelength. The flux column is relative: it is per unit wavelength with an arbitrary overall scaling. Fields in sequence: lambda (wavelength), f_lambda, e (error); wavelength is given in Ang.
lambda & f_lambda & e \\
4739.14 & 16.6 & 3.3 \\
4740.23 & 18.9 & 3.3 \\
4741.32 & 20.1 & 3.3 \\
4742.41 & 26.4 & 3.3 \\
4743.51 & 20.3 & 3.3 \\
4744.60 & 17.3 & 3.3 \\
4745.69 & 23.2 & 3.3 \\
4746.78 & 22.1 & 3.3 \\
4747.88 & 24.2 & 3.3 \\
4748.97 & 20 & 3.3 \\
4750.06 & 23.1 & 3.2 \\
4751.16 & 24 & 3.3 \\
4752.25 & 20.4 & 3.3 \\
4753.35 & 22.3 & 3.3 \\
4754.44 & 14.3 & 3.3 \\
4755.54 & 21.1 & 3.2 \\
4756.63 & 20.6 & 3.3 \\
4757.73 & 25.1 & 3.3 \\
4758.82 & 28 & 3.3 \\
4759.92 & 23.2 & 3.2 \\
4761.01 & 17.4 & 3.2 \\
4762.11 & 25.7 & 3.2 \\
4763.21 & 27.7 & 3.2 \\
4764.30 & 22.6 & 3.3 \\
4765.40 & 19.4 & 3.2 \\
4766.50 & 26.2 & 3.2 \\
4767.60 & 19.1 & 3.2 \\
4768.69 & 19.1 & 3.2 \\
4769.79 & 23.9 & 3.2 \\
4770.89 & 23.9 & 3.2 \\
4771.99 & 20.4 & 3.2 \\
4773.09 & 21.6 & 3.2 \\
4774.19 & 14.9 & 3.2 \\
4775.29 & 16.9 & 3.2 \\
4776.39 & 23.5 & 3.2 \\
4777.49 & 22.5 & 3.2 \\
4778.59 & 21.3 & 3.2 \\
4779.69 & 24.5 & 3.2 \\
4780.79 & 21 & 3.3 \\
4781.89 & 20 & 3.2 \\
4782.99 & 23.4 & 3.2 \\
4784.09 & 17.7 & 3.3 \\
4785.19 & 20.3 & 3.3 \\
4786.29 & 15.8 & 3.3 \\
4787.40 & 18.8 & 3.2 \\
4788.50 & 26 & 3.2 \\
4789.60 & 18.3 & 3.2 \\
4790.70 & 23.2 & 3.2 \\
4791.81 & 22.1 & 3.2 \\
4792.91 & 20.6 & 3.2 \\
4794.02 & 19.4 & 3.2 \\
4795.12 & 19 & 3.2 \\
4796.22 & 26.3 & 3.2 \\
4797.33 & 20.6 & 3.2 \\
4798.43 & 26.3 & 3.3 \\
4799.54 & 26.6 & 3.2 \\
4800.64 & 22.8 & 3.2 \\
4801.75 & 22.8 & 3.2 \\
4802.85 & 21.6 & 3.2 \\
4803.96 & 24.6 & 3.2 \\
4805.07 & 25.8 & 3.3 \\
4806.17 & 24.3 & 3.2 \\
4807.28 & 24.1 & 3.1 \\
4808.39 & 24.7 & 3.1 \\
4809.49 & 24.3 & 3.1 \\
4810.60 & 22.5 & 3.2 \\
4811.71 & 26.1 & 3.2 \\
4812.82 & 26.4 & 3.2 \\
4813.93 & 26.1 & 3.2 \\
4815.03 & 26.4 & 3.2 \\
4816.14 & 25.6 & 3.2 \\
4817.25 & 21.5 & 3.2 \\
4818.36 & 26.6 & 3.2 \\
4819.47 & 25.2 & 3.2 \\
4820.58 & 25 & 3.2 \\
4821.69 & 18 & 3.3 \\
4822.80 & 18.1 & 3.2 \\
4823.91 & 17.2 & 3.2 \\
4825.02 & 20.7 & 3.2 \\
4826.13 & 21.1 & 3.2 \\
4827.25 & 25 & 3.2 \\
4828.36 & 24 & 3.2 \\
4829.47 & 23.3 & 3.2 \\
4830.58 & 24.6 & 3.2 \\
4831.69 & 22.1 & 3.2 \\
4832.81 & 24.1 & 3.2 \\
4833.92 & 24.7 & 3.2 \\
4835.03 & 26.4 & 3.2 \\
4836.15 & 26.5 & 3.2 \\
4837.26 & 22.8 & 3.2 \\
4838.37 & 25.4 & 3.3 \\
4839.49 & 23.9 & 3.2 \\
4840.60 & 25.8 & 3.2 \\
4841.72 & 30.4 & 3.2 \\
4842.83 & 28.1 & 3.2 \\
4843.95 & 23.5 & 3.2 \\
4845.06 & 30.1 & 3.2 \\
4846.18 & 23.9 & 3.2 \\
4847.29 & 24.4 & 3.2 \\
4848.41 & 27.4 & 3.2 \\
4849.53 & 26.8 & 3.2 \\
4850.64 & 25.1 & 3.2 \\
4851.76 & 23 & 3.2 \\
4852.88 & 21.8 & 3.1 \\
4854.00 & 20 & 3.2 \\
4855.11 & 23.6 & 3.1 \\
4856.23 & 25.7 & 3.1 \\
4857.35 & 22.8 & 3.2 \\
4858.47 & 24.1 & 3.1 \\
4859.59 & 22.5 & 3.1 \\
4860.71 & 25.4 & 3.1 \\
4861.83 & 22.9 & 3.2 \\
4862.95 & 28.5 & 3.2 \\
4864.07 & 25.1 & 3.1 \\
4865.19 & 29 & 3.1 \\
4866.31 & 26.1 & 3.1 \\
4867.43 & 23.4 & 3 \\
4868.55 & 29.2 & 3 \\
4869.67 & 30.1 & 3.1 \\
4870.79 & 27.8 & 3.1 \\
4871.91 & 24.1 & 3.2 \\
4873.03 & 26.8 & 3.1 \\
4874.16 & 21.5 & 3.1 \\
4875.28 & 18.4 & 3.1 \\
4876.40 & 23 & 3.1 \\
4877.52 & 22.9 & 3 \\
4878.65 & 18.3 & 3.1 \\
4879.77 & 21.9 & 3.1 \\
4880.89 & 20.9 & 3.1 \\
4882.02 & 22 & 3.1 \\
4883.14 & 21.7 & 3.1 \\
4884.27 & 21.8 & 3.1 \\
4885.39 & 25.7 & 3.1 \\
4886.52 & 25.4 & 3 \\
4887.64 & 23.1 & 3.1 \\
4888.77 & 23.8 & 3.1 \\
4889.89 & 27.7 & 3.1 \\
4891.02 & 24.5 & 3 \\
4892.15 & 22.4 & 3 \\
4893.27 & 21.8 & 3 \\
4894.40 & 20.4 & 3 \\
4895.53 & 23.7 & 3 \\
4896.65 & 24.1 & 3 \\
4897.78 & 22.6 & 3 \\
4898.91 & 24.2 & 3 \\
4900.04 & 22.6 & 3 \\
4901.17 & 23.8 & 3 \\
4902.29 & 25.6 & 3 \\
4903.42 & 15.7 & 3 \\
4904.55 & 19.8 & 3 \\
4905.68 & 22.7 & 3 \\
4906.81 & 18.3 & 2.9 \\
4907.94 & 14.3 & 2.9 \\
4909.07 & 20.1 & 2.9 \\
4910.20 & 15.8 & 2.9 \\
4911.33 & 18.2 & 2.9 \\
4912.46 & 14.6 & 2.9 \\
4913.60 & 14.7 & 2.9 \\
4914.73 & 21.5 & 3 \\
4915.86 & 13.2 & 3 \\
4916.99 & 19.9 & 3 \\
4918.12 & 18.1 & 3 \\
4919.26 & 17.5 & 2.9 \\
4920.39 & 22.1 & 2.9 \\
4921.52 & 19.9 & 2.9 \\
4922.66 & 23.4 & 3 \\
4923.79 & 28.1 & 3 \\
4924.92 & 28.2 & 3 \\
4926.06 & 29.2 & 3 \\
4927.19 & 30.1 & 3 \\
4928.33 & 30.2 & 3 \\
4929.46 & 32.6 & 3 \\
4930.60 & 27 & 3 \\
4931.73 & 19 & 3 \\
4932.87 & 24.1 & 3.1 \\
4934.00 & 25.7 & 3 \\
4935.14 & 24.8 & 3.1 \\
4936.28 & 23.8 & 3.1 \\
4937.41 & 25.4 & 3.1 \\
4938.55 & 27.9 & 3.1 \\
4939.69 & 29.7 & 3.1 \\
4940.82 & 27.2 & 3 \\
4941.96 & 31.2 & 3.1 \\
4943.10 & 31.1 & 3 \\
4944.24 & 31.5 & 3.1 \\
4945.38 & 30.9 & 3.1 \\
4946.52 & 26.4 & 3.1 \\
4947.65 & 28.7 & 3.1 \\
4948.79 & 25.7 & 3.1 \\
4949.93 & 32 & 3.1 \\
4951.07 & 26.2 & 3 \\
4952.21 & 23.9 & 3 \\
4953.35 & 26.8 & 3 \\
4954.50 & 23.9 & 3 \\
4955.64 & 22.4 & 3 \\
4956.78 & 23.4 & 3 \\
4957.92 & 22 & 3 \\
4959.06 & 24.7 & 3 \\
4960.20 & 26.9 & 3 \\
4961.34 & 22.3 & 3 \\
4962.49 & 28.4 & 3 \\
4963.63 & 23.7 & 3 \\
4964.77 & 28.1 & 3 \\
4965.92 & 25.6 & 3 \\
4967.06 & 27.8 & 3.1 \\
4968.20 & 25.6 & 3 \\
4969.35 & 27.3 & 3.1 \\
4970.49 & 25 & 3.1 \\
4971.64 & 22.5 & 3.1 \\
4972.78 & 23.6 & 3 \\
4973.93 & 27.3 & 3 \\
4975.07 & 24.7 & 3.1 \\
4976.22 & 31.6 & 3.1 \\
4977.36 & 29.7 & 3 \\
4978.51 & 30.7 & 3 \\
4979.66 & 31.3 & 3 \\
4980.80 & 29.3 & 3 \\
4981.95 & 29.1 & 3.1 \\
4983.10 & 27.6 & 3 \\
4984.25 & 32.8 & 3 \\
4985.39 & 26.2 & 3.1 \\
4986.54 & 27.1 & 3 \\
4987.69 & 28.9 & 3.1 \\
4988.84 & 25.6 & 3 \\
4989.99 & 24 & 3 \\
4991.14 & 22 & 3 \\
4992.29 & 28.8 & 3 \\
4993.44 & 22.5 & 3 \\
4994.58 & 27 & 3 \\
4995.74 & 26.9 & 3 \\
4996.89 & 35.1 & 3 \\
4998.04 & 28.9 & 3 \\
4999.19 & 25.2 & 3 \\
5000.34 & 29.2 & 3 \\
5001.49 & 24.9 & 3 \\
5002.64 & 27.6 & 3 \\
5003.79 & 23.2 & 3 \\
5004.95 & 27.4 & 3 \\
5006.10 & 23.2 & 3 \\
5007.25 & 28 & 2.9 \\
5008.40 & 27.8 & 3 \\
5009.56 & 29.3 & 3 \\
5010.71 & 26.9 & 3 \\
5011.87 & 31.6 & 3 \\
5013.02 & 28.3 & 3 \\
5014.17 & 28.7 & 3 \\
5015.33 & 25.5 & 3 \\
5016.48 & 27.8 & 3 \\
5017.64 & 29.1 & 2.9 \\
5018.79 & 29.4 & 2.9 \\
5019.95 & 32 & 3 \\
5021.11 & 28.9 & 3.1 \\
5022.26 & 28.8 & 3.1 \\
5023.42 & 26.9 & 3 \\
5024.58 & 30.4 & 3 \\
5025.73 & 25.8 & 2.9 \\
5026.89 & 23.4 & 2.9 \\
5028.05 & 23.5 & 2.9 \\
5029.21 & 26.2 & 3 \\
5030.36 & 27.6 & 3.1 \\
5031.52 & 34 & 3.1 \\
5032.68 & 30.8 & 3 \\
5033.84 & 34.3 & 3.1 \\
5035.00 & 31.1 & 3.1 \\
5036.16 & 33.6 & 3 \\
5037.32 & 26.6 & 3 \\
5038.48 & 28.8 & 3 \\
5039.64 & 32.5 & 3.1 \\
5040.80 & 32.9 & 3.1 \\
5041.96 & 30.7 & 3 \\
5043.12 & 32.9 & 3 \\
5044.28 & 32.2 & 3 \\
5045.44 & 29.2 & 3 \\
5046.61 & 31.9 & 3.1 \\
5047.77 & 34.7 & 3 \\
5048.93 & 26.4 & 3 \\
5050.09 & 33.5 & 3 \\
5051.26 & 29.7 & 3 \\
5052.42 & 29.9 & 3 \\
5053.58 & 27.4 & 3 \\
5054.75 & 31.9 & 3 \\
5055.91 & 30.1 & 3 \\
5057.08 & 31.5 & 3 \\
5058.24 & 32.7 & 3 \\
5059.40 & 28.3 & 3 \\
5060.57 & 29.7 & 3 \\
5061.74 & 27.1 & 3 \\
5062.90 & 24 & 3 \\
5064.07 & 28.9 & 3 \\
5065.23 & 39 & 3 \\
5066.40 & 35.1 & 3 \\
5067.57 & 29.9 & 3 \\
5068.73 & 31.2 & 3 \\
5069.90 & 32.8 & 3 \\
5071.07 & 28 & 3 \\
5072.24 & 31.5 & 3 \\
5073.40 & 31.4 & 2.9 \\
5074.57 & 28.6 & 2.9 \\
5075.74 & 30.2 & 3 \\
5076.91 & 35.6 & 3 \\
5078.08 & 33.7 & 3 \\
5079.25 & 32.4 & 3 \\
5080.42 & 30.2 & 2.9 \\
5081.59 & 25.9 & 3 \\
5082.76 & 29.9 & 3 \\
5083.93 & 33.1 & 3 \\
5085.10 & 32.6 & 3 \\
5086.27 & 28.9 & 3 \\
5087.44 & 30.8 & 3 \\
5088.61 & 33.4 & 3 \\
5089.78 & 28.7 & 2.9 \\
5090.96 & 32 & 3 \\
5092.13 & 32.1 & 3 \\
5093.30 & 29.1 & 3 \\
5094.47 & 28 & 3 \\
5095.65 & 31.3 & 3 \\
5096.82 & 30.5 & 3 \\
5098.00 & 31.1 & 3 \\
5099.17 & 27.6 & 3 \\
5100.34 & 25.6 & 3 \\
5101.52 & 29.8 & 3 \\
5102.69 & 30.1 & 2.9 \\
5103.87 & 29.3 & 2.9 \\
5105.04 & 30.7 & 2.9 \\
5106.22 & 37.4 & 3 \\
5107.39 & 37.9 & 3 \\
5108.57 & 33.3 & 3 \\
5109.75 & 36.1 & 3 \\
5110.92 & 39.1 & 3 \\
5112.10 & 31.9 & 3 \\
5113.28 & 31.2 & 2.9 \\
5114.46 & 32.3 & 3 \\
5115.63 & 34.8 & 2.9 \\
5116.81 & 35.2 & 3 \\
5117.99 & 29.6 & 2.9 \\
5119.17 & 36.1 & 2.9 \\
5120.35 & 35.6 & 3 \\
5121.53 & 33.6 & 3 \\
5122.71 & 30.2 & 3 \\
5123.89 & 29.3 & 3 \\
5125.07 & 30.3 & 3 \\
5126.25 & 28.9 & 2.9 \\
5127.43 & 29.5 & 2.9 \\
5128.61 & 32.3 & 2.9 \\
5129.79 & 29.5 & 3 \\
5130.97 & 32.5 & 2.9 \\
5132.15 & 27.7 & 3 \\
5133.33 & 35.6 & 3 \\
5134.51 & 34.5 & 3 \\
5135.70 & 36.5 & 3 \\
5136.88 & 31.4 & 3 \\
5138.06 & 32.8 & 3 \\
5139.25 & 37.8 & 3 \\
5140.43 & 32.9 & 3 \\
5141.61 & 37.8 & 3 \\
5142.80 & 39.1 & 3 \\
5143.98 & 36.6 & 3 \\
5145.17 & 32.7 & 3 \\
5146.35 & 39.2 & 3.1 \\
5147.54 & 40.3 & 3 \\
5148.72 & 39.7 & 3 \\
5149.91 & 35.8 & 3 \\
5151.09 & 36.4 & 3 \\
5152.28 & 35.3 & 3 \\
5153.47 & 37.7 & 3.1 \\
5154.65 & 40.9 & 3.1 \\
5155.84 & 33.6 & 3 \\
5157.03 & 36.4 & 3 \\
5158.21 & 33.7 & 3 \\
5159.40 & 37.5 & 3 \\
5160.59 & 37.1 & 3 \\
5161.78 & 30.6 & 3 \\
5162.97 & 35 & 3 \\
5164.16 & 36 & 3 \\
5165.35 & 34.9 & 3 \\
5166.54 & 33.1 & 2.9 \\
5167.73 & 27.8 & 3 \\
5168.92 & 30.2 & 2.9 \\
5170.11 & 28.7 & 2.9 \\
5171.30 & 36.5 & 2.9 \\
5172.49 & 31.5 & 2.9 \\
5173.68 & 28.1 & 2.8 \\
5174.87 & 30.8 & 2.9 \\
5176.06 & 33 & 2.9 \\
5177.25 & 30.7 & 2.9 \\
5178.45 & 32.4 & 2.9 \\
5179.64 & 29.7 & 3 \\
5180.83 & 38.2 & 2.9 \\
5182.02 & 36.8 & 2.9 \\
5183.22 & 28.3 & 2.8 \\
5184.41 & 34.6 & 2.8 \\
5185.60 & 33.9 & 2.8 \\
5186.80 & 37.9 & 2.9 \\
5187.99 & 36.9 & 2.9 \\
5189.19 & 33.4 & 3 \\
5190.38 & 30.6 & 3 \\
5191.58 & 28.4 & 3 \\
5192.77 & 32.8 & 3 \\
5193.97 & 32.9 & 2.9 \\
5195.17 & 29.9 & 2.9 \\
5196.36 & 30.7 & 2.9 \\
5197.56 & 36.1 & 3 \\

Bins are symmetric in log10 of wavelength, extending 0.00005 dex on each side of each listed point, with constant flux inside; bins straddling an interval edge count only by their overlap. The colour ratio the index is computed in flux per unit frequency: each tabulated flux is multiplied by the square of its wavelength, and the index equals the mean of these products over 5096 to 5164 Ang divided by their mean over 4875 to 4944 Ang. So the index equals 1.6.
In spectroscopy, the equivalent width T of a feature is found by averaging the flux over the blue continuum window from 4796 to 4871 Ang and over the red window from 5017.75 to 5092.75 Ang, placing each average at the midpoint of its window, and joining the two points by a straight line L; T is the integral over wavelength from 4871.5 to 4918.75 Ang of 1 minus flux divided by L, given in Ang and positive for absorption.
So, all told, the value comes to 8.9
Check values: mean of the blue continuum 24.5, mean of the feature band 21.2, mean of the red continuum 30.4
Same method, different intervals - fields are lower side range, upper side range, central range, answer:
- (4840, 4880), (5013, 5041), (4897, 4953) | 5.57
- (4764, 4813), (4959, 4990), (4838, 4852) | -1.45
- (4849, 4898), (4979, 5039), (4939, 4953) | -1.37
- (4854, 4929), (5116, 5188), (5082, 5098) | 0.24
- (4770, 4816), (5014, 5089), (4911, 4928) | 3.14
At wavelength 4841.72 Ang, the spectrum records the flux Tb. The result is 30.4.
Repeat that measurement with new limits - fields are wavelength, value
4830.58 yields 24.6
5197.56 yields 36.1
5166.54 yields 33.1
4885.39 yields 25.7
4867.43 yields 23.4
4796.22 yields 26.3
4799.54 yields 26.6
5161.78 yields 30.6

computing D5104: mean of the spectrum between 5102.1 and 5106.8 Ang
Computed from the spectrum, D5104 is 31.9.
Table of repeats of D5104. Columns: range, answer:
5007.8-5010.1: 28.5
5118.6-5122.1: 35.1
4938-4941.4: 28.3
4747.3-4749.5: 22.1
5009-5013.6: 29.1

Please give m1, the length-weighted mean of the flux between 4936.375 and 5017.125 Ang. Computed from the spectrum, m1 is 27.1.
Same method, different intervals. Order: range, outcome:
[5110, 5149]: 33.8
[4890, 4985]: 24.7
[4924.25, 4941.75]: 27.1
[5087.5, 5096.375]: 30.7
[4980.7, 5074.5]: 29.1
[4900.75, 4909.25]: 20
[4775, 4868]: 23.6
